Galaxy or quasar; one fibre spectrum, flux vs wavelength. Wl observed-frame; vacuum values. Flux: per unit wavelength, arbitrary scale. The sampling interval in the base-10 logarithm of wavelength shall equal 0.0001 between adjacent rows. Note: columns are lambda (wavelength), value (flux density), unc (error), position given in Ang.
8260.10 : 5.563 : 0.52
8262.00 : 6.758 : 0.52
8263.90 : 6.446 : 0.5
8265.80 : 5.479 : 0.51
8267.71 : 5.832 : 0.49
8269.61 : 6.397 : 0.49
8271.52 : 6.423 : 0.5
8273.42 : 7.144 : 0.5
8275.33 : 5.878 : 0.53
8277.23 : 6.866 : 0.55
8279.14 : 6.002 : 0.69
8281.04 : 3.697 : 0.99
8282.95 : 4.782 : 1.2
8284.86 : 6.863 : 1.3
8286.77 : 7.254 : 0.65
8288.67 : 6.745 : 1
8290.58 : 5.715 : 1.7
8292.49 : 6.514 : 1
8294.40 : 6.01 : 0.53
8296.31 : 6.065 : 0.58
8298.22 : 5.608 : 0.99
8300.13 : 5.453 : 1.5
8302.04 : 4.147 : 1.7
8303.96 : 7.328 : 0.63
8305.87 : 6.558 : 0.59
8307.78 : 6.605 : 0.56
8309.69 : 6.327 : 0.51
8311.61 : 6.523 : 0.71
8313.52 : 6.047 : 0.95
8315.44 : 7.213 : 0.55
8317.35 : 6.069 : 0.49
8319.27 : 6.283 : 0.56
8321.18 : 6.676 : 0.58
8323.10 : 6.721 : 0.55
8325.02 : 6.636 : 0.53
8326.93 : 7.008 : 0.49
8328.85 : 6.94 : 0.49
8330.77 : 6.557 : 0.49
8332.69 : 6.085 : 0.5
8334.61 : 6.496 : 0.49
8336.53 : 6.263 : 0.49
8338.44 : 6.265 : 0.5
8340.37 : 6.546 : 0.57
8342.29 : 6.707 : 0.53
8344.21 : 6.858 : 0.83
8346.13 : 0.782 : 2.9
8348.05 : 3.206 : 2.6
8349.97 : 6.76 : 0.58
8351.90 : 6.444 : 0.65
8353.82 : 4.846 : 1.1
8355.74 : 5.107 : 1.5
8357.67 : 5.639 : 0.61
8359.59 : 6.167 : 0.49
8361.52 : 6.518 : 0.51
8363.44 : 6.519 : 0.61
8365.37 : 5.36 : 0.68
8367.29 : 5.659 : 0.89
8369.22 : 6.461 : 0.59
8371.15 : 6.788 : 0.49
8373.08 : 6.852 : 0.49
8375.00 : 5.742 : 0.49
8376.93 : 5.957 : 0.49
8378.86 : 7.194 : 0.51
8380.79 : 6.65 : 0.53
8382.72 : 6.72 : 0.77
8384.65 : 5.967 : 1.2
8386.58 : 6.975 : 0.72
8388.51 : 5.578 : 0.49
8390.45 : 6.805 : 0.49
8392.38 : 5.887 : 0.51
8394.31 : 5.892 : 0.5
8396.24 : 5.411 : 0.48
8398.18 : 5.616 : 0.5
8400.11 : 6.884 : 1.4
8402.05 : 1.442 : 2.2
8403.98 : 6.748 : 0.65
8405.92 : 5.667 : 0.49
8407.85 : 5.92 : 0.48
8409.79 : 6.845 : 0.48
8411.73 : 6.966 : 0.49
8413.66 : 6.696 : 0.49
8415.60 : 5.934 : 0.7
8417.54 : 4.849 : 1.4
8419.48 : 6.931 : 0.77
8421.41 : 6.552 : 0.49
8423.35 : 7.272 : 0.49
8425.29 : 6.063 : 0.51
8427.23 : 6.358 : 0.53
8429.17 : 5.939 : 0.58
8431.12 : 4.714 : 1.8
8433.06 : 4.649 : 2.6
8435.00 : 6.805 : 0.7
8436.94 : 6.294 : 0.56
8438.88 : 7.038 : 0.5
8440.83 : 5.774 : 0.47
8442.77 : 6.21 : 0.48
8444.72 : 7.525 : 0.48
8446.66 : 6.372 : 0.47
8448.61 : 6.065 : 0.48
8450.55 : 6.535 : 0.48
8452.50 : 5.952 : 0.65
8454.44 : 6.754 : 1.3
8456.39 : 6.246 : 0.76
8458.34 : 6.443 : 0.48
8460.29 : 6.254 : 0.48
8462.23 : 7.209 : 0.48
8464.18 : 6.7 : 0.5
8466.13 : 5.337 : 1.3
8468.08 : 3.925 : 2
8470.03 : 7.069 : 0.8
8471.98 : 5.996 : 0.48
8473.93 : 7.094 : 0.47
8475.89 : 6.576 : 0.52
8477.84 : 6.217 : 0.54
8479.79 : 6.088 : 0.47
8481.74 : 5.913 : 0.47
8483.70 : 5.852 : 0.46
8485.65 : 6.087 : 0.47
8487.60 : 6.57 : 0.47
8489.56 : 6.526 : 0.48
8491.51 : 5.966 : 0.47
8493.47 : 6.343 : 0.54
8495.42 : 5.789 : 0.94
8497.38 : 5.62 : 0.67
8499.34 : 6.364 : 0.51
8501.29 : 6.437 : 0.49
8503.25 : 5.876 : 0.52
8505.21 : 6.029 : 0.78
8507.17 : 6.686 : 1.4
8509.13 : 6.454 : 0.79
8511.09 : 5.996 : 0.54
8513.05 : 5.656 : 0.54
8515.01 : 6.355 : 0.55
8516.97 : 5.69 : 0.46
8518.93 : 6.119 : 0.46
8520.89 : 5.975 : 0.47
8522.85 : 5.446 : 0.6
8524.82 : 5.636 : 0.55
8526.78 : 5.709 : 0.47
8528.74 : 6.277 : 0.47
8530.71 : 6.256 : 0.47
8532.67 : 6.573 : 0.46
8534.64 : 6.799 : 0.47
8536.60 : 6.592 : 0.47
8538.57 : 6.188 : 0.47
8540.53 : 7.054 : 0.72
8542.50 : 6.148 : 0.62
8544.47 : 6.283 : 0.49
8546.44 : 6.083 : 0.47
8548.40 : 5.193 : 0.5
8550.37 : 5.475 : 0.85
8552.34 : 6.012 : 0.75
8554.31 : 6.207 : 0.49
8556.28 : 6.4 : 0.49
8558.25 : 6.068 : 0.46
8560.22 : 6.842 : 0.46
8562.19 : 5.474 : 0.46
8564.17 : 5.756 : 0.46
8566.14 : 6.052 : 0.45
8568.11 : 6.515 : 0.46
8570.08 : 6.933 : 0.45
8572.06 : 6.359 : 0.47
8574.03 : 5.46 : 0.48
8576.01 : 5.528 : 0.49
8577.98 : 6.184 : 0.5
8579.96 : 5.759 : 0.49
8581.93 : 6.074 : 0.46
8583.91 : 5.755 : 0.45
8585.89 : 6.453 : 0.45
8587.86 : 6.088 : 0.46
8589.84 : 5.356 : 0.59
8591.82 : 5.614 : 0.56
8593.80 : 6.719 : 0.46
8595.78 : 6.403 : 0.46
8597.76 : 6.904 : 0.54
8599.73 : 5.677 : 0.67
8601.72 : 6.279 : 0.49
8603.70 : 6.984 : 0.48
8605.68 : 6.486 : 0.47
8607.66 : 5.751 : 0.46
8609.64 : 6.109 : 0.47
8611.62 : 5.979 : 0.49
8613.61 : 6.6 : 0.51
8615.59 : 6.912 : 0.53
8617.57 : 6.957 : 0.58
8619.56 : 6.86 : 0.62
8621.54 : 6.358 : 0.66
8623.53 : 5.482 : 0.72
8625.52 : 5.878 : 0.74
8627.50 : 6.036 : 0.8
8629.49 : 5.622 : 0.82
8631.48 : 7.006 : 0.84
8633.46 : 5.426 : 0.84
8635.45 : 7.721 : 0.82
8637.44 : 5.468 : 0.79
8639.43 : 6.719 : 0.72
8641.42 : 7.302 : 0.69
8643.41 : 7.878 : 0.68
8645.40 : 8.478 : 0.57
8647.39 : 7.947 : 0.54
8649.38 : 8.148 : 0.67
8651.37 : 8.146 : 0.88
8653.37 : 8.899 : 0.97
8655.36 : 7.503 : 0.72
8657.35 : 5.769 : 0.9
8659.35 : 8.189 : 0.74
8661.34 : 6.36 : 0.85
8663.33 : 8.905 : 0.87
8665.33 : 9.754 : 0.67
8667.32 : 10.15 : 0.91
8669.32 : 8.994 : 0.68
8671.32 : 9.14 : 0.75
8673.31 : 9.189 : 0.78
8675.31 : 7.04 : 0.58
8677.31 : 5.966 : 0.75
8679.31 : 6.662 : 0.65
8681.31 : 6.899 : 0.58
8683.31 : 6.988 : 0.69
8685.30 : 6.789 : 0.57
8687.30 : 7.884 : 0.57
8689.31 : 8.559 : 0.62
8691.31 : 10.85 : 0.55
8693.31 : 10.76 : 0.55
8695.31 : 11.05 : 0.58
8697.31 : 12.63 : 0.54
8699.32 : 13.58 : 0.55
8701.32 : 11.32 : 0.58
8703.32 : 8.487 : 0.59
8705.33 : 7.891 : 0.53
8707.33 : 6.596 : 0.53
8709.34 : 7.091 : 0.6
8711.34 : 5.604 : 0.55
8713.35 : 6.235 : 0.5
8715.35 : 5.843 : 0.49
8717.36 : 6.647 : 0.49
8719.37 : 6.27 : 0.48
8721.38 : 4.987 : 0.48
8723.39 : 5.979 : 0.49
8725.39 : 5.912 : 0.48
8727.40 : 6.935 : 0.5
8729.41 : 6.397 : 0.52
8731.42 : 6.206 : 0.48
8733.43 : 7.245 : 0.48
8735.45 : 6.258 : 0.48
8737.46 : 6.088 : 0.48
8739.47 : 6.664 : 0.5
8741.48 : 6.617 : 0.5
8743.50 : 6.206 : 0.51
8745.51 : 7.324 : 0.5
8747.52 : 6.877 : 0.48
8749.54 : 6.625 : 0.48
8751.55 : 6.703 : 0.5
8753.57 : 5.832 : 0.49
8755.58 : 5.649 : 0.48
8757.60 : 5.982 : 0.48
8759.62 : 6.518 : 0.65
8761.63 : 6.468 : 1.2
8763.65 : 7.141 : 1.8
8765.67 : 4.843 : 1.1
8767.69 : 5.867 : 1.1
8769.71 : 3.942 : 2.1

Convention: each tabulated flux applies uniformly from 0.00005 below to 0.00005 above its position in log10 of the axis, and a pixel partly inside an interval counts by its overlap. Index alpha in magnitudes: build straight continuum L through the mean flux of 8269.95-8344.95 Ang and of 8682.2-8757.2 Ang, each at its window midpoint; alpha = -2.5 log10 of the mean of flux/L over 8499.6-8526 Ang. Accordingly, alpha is 0.140 mag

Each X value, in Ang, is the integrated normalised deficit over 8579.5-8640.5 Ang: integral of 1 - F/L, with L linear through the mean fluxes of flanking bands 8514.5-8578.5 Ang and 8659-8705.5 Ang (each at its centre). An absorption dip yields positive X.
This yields 9.7 Ang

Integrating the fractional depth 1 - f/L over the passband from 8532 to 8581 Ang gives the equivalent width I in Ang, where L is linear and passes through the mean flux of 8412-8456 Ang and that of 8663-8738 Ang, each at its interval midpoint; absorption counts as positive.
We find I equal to 5.9 Ang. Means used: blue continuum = 6.25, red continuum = 7.89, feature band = 6.15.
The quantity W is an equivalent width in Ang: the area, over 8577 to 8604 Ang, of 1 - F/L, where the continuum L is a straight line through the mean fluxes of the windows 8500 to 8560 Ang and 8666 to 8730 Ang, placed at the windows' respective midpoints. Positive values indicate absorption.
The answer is 2.64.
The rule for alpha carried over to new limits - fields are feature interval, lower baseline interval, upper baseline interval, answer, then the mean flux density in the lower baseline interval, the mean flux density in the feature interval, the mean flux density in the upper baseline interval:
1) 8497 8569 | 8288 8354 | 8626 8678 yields 0.15 mag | 6.1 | 6.12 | 7.6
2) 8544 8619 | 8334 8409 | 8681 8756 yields 0.11 mag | 5.88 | 6.15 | 7.45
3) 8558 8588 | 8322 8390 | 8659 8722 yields 0.23 mag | 6.09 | 6.08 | 8.25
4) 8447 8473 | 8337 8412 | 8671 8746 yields 0.02 mag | 5.9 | 6.2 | 7.59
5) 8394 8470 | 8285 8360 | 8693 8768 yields 0.05 mag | 6.09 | 6.09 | 7.12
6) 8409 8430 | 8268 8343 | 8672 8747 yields 0.04 mag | 6.29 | 6.4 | 7.56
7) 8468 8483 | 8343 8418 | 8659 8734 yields 0.04 mag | 5.86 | 6.23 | 7.95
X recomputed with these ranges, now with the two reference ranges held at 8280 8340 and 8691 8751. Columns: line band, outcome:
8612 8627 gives 1.67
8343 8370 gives 3.95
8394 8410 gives 2.45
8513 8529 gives 2.40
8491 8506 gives 1.70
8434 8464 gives 0.79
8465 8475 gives 1.25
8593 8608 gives 1.52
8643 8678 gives -3.92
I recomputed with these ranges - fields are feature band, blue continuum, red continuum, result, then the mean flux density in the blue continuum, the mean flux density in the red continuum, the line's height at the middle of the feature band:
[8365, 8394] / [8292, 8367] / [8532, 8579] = -1.18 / 6.04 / 6.17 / 6.07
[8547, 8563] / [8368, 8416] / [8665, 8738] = 2.45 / 6.14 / 7.85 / 7.04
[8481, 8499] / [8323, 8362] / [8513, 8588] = -0.14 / 5.91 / 6.09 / 6.04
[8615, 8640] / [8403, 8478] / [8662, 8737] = 3.79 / 6.27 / 7.91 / 7.46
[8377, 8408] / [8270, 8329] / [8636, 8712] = 3.67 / 6.25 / 8.32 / 6.77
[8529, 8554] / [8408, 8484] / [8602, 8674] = 1.93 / 6.26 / 7.24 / 6.74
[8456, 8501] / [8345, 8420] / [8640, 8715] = 3.20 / 5.85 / 8.34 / 6.66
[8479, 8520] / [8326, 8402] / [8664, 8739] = 3.82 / 6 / 7.85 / 6.74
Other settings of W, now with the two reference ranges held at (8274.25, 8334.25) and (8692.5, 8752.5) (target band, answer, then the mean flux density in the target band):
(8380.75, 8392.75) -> 0.2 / 6.37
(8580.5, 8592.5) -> 2.0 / 5.89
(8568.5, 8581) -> 1.7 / 6.06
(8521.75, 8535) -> 1.6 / 6.06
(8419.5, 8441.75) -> 1.4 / 6.17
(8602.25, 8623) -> 1.9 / 6.47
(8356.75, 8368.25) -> 0.8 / 5.98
